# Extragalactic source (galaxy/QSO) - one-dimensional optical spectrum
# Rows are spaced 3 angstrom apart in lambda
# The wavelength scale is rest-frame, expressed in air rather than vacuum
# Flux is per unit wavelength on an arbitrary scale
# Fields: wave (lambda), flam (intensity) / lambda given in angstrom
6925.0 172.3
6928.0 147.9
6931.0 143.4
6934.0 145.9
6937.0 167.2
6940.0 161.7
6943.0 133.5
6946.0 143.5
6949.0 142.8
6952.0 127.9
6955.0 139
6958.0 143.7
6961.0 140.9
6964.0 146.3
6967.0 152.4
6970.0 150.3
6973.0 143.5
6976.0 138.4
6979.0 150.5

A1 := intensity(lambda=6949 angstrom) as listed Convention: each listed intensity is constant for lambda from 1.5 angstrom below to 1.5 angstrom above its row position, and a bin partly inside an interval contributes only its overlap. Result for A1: 142.8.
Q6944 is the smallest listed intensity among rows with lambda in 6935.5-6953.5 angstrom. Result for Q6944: 127.9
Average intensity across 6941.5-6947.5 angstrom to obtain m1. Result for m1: 138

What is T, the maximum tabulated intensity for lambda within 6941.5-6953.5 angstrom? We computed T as 143.5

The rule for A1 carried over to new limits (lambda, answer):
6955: 139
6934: 145.9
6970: 150.3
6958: 143.7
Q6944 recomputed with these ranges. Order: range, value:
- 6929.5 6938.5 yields 143.4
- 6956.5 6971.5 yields 140.9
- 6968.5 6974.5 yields 143.5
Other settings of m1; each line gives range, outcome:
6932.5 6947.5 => 150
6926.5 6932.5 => 146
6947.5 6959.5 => 138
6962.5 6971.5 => 150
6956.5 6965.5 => 144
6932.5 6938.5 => 157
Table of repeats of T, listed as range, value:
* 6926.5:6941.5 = 167.2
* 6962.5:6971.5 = 152.4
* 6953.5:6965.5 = 146.3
